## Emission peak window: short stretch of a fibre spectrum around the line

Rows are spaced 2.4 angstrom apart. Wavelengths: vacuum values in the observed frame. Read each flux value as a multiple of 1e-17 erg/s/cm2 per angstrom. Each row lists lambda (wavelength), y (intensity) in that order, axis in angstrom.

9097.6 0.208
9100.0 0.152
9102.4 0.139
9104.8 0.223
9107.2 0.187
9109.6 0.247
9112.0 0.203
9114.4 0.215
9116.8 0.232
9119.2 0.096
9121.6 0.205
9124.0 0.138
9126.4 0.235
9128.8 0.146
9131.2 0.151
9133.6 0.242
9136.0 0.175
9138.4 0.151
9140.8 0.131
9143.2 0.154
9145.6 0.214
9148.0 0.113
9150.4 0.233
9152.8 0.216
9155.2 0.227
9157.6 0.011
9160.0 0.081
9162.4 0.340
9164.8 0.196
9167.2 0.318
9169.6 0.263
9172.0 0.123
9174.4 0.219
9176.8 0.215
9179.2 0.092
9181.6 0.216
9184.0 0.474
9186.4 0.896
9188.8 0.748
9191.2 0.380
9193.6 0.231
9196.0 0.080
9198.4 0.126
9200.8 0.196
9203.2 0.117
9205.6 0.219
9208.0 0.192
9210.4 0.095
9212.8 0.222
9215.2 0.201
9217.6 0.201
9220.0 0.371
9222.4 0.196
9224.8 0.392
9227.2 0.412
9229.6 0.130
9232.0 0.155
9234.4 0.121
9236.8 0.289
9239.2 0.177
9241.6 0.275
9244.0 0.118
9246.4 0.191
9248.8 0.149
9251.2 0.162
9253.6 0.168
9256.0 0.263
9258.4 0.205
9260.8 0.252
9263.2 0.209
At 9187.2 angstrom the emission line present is H-gamma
